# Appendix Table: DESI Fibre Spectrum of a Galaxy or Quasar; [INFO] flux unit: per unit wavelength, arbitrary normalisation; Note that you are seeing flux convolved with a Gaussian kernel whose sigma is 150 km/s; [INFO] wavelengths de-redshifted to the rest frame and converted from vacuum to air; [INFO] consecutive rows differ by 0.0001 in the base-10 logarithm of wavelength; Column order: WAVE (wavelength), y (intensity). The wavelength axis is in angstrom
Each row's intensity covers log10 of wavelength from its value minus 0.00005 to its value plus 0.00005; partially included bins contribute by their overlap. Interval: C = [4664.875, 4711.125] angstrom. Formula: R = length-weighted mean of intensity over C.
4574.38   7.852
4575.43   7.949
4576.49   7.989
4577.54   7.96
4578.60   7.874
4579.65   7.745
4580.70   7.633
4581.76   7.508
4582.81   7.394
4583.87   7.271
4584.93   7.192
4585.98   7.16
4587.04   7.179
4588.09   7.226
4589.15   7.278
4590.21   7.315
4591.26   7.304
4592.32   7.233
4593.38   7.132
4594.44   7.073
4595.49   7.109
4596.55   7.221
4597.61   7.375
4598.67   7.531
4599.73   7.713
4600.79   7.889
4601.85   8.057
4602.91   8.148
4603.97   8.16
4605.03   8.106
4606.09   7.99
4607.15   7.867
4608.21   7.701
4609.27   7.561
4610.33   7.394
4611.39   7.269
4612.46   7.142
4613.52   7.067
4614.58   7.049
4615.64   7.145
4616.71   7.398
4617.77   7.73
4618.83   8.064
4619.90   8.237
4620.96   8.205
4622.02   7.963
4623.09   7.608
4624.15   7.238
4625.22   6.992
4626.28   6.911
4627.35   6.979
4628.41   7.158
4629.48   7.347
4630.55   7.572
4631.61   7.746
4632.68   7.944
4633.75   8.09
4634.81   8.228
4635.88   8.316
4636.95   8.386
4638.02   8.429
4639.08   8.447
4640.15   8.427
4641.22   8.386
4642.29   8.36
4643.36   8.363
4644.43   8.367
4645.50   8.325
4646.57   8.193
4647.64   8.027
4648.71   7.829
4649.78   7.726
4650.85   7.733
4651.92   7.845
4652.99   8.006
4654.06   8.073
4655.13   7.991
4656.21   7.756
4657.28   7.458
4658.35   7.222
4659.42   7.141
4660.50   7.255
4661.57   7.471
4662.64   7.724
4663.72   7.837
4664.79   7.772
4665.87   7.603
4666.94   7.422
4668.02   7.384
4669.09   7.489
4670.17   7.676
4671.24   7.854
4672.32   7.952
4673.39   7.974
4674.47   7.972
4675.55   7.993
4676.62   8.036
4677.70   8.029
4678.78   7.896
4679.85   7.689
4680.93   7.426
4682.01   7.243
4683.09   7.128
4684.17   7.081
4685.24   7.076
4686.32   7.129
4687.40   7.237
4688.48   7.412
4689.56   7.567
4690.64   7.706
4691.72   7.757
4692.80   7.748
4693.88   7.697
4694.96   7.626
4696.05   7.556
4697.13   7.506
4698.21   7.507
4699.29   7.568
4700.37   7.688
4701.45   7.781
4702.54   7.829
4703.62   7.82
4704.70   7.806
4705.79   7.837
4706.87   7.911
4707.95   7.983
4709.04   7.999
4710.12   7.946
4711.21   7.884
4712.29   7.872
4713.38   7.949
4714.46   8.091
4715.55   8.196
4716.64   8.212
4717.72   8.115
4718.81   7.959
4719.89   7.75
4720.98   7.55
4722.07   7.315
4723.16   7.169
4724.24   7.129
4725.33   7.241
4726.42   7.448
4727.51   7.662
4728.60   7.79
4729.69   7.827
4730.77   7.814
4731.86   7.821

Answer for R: 7.66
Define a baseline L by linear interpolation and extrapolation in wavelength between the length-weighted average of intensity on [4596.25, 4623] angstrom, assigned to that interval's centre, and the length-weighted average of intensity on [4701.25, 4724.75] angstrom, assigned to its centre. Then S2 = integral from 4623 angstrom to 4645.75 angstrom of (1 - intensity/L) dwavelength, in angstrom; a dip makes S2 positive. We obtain -0.52 angstrom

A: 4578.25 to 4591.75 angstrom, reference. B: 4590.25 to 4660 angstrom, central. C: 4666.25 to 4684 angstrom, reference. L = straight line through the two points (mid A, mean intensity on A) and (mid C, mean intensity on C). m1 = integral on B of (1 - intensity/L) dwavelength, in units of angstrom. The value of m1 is -1.91 angstrom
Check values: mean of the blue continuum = 7.39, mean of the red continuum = 7.68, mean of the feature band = 7.73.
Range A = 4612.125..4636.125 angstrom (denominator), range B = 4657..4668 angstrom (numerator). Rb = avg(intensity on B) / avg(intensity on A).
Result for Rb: 1.0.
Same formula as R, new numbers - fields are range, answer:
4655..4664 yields 7.5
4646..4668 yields 7.7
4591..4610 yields 7.62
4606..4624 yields 7.6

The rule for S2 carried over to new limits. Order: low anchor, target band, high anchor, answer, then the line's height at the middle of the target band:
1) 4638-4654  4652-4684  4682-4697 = 0.50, 7.79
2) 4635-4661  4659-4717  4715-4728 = 0.90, 7.81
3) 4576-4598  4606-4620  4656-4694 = -0.12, 7.44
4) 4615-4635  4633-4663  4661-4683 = -1.31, 7.65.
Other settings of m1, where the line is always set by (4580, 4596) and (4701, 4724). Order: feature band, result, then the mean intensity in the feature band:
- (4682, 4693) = 0.5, 7.37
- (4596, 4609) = -0.8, 7.81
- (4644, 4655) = -0.7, 8.01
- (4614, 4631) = -0.1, 7.47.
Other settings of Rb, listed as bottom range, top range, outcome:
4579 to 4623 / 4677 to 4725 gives 1.02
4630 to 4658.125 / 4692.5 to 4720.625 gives 0.97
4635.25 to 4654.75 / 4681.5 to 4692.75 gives 0.90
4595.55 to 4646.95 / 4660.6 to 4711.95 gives 0.98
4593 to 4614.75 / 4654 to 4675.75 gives 1.01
